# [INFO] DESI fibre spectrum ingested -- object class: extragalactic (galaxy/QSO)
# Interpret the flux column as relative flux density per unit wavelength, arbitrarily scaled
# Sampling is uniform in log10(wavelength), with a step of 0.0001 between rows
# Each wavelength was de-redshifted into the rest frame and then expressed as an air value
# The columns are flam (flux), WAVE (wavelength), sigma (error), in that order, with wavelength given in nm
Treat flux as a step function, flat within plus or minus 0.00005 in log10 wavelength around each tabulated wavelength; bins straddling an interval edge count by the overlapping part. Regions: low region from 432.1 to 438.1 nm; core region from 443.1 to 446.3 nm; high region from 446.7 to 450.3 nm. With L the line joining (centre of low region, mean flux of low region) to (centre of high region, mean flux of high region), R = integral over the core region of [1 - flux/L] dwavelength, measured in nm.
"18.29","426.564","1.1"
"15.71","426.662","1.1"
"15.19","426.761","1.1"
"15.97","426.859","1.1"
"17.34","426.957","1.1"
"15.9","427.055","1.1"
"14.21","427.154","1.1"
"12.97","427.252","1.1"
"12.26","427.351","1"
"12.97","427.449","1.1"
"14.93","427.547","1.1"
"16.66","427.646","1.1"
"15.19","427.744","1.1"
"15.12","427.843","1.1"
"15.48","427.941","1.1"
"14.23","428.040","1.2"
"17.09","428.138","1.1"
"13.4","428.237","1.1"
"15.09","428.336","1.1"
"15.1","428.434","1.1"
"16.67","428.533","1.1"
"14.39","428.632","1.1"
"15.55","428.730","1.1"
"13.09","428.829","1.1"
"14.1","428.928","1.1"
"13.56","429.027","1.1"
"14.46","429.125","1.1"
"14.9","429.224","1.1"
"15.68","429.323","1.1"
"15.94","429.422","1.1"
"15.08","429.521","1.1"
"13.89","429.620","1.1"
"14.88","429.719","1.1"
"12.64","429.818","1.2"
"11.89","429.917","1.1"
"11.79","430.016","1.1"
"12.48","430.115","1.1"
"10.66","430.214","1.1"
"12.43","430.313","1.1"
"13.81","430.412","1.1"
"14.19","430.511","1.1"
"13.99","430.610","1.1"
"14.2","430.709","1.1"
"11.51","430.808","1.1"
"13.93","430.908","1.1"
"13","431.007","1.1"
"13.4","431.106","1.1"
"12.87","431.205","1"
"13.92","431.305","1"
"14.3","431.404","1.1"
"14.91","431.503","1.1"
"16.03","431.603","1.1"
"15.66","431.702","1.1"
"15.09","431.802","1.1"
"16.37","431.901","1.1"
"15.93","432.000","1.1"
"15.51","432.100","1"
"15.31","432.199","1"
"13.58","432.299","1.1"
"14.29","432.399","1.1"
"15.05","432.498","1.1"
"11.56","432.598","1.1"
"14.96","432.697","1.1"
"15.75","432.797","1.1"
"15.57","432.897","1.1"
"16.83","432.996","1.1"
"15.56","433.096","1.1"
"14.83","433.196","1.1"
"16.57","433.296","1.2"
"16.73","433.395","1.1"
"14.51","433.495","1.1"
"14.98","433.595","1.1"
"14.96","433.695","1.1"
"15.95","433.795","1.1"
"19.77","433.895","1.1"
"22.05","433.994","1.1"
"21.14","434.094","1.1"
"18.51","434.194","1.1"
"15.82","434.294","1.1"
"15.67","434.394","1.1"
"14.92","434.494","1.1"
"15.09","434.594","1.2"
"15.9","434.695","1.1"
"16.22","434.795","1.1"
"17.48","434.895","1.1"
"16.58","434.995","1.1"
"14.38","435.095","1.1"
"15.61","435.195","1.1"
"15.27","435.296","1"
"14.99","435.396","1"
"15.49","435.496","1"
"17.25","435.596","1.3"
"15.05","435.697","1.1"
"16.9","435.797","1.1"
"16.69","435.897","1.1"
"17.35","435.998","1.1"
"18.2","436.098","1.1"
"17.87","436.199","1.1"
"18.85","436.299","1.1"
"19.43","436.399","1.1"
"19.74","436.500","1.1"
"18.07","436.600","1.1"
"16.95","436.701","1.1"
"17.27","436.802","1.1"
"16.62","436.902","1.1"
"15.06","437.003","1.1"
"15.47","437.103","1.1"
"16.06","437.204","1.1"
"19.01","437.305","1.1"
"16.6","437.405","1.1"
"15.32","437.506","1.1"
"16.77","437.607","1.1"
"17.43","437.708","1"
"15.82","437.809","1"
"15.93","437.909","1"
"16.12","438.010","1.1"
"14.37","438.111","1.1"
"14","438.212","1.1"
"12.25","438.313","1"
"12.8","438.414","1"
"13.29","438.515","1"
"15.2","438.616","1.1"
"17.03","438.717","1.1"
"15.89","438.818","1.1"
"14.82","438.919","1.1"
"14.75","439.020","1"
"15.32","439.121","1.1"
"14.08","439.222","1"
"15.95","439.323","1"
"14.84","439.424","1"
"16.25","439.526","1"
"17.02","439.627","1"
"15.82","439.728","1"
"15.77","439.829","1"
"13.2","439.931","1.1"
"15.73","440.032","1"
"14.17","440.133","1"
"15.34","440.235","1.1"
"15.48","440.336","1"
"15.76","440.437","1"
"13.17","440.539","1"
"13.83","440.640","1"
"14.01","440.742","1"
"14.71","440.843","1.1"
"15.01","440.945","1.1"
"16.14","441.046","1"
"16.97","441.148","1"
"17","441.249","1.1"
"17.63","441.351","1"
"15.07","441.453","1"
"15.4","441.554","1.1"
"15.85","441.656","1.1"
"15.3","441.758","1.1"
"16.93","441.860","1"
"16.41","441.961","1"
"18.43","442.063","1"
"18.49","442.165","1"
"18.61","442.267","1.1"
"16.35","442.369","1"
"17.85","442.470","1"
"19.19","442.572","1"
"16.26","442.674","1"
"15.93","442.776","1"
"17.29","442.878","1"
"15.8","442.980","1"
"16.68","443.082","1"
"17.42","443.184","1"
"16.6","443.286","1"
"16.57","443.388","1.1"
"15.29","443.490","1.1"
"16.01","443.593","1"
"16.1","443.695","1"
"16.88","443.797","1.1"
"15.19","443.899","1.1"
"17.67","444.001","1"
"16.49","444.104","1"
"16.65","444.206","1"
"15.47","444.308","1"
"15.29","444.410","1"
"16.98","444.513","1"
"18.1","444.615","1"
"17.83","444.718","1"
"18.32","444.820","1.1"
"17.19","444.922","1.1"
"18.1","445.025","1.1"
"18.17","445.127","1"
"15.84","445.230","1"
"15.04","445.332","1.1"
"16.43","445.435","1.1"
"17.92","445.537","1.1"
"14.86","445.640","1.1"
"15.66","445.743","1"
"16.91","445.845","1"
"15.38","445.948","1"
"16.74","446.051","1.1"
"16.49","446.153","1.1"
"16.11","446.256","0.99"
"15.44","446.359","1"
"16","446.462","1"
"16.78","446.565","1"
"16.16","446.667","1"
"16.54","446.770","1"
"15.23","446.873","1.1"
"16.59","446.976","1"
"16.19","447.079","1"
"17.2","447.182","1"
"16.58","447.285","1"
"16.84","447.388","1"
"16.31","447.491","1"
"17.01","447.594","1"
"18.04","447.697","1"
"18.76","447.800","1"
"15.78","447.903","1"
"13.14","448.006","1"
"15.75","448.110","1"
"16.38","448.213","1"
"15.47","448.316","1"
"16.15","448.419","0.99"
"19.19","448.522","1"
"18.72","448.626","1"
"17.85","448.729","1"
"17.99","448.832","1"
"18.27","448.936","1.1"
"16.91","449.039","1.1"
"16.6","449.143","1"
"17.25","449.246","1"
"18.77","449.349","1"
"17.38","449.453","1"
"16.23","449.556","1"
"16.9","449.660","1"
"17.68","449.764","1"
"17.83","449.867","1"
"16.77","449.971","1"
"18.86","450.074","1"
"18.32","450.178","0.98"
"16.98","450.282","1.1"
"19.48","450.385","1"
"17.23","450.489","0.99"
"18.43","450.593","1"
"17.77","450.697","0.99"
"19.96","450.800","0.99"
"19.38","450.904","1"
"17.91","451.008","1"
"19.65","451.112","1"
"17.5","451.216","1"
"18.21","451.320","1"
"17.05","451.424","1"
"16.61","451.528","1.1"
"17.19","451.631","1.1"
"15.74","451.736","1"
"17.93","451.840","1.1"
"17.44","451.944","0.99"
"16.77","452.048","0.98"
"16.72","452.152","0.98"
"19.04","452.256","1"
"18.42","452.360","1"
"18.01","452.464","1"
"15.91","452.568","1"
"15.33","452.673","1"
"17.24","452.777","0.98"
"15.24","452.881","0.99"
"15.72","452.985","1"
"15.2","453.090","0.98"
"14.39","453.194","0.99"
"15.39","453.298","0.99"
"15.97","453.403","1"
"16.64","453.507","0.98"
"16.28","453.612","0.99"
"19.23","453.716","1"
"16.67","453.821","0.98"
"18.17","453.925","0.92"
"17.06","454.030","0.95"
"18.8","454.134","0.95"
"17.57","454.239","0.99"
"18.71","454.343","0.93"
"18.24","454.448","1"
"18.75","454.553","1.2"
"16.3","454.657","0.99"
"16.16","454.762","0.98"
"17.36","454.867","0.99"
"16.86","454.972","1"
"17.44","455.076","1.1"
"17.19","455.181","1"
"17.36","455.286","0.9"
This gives 0.053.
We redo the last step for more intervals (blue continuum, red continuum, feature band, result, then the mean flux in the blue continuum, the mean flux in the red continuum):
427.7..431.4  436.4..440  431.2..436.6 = -0.443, 14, 15.8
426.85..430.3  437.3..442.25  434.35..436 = -0.089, 14.4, 15.6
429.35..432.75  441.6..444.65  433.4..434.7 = -0.198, 14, 16.7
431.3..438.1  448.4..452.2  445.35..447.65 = 0.140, 16.3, 17.7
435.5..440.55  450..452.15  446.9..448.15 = 0.062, 16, 17.9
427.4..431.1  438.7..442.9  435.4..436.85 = -0.212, 14.2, 15.9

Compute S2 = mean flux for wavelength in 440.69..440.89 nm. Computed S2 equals 14.3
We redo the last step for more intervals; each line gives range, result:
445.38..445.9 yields 16.3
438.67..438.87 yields 16.4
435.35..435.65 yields 15.9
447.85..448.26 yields 15.2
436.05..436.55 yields 18.8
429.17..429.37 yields 15.2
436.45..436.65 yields 19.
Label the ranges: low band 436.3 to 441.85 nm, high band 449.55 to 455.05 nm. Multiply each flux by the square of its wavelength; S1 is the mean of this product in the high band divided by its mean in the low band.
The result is 1.17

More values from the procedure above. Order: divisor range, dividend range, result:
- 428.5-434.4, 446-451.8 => 1.25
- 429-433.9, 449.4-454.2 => 1.31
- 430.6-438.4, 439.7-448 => 1.07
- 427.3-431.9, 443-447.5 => 1.25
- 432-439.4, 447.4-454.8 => 1.15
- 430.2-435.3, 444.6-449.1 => 1.17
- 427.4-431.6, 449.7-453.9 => 1.35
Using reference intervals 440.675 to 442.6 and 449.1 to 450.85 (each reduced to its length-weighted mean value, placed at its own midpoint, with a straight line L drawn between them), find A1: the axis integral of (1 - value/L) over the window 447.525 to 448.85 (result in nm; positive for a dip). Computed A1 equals 0.047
